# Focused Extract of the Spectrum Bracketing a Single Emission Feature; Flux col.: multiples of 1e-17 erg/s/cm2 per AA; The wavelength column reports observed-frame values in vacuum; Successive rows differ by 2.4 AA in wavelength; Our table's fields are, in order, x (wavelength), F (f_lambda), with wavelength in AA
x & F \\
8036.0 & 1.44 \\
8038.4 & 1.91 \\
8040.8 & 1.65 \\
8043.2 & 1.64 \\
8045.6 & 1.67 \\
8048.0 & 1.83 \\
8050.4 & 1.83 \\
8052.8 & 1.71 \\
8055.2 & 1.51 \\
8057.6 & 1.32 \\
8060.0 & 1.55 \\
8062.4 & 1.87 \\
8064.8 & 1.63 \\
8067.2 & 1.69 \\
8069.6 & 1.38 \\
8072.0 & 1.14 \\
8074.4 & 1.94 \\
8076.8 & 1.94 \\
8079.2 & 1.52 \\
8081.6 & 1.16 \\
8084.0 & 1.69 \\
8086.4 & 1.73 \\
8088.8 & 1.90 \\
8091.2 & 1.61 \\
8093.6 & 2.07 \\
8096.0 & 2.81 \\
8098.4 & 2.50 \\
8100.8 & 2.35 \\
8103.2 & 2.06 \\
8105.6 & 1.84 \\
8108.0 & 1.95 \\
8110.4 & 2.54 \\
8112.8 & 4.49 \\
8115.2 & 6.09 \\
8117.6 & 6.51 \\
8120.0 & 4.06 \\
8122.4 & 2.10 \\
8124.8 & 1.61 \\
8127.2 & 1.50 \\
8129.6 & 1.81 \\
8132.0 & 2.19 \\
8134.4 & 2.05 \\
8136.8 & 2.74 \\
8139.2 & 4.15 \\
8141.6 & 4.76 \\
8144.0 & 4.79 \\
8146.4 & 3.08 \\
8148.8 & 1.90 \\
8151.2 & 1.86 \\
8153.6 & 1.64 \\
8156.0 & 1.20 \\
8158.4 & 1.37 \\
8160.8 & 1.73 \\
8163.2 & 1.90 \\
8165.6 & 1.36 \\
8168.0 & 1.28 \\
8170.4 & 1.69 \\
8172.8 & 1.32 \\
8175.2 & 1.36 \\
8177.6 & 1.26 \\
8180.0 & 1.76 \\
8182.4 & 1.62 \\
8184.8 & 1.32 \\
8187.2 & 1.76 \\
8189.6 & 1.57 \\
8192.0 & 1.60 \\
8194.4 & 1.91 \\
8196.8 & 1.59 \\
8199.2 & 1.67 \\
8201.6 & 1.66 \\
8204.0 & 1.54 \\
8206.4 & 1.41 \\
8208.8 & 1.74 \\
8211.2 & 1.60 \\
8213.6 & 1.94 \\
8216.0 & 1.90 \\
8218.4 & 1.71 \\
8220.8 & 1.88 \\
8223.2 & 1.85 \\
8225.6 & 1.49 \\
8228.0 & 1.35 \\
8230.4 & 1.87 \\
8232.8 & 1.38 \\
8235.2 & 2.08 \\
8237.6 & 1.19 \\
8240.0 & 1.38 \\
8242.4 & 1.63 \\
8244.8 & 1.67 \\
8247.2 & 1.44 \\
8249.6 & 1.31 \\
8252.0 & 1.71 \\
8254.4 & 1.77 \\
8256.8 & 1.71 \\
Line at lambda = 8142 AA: [N II]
